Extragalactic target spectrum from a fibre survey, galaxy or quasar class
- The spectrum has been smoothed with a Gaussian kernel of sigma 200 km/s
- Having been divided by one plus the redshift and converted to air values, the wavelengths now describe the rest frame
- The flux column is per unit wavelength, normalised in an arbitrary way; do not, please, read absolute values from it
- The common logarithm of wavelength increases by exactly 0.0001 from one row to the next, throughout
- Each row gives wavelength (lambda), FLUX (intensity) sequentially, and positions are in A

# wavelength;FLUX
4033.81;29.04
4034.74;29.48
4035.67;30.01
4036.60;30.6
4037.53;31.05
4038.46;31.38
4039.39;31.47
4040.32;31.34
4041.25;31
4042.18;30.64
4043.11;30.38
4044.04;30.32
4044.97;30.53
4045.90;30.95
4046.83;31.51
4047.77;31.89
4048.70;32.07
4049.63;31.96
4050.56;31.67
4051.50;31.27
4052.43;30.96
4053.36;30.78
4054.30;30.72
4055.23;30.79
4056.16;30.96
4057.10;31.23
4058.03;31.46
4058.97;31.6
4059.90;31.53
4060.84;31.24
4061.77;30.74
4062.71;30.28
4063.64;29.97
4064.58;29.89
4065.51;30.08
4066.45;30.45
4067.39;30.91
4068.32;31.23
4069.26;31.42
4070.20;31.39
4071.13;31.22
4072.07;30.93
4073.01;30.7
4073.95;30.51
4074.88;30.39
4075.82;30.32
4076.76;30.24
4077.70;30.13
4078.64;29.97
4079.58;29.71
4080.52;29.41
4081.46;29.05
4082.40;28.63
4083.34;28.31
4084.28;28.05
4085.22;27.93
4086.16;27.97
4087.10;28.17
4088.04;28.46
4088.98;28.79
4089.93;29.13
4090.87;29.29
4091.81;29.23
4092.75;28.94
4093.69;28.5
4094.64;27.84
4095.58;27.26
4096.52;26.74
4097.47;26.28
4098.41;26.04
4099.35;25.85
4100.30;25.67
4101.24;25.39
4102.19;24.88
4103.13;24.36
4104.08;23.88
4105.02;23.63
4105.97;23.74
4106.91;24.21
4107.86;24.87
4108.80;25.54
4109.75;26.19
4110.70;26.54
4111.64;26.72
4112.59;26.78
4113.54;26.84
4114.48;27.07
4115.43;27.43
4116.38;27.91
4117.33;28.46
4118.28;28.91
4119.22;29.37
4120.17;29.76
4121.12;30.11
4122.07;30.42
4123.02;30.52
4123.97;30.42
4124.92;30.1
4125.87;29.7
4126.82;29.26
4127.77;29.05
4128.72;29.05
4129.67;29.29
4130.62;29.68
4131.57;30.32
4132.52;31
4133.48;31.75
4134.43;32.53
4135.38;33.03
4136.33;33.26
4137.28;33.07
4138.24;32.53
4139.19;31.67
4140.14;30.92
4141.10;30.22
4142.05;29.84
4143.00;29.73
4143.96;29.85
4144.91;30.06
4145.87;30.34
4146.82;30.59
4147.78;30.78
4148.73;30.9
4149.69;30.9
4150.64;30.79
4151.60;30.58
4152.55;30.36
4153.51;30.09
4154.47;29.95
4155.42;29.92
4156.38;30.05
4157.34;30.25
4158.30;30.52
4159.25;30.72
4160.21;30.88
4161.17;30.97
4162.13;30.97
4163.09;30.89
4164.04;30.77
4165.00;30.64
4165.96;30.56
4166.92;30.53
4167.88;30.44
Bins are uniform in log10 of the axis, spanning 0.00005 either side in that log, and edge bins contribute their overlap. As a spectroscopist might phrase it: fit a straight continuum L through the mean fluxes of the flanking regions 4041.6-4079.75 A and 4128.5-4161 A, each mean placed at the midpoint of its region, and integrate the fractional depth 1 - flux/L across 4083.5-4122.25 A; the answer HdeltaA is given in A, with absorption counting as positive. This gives 4.63 A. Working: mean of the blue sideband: 30.9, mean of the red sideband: 30.8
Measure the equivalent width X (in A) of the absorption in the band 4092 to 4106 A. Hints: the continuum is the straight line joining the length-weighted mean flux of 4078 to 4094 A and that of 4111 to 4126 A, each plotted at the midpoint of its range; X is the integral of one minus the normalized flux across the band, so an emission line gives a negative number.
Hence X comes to 1.3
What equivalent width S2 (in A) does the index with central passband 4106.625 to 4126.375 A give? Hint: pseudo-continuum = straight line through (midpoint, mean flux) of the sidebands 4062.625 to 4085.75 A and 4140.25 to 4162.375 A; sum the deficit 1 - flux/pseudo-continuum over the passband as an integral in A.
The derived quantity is 1.4 A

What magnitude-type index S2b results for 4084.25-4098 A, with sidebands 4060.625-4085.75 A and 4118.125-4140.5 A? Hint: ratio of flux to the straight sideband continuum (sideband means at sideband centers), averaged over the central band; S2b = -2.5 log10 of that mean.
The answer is 0.079 mag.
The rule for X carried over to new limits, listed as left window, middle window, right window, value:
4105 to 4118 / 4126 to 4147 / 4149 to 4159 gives -1.53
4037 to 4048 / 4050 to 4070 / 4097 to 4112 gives -1.05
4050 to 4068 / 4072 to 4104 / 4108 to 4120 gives 0.87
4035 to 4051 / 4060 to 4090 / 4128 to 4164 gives 1.06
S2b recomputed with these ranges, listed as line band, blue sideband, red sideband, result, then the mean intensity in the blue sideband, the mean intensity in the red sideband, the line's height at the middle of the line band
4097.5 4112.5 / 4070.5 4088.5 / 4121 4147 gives 0.189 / 29.5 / 30.7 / 30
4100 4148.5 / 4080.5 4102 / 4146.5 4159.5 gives 0.017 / 27.8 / 30.5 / 29.2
